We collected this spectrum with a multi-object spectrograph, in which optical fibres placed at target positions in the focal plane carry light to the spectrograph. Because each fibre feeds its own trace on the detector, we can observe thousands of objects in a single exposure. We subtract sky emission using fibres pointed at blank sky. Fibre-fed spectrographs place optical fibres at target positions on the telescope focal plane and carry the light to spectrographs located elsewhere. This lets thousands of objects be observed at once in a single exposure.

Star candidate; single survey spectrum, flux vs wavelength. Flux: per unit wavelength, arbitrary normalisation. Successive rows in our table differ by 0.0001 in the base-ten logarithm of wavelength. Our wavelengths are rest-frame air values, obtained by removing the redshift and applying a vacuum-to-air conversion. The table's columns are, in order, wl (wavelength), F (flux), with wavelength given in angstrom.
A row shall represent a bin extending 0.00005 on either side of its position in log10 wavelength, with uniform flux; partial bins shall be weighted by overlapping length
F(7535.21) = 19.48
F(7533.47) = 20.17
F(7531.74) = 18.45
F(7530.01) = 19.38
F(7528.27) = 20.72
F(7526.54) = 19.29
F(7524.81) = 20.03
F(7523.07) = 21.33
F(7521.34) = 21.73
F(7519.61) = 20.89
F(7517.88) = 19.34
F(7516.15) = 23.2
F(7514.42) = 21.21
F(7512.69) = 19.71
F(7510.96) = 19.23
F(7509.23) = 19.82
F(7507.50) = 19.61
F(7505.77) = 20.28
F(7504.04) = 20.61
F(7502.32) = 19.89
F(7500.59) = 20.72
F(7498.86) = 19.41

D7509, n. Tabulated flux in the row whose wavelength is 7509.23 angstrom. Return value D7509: 19.82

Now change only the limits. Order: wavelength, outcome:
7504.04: 20.61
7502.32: 19.89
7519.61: 20.89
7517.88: 19.34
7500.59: 20.72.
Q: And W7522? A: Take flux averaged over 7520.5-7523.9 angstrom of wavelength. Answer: 21.5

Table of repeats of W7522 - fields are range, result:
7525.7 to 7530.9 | 19.8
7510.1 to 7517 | 20.8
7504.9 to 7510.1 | 19.9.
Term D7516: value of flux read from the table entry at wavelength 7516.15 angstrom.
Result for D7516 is 23.2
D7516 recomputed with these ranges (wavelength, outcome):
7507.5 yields 19.61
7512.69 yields 19.71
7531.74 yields 18.45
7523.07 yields 21.33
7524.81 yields 20.03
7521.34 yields 21.73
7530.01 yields 19.38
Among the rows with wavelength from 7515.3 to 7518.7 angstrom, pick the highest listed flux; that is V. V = 23.2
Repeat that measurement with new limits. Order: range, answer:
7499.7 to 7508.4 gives 20.72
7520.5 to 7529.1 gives 21.73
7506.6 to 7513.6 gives 19.82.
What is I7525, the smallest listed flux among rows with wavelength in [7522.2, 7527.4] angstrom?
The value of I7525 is 19.29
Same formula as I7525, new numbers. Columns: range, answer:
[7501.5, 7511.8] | 19.23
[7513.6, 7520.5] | 19.34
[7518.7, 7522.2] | 20.89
